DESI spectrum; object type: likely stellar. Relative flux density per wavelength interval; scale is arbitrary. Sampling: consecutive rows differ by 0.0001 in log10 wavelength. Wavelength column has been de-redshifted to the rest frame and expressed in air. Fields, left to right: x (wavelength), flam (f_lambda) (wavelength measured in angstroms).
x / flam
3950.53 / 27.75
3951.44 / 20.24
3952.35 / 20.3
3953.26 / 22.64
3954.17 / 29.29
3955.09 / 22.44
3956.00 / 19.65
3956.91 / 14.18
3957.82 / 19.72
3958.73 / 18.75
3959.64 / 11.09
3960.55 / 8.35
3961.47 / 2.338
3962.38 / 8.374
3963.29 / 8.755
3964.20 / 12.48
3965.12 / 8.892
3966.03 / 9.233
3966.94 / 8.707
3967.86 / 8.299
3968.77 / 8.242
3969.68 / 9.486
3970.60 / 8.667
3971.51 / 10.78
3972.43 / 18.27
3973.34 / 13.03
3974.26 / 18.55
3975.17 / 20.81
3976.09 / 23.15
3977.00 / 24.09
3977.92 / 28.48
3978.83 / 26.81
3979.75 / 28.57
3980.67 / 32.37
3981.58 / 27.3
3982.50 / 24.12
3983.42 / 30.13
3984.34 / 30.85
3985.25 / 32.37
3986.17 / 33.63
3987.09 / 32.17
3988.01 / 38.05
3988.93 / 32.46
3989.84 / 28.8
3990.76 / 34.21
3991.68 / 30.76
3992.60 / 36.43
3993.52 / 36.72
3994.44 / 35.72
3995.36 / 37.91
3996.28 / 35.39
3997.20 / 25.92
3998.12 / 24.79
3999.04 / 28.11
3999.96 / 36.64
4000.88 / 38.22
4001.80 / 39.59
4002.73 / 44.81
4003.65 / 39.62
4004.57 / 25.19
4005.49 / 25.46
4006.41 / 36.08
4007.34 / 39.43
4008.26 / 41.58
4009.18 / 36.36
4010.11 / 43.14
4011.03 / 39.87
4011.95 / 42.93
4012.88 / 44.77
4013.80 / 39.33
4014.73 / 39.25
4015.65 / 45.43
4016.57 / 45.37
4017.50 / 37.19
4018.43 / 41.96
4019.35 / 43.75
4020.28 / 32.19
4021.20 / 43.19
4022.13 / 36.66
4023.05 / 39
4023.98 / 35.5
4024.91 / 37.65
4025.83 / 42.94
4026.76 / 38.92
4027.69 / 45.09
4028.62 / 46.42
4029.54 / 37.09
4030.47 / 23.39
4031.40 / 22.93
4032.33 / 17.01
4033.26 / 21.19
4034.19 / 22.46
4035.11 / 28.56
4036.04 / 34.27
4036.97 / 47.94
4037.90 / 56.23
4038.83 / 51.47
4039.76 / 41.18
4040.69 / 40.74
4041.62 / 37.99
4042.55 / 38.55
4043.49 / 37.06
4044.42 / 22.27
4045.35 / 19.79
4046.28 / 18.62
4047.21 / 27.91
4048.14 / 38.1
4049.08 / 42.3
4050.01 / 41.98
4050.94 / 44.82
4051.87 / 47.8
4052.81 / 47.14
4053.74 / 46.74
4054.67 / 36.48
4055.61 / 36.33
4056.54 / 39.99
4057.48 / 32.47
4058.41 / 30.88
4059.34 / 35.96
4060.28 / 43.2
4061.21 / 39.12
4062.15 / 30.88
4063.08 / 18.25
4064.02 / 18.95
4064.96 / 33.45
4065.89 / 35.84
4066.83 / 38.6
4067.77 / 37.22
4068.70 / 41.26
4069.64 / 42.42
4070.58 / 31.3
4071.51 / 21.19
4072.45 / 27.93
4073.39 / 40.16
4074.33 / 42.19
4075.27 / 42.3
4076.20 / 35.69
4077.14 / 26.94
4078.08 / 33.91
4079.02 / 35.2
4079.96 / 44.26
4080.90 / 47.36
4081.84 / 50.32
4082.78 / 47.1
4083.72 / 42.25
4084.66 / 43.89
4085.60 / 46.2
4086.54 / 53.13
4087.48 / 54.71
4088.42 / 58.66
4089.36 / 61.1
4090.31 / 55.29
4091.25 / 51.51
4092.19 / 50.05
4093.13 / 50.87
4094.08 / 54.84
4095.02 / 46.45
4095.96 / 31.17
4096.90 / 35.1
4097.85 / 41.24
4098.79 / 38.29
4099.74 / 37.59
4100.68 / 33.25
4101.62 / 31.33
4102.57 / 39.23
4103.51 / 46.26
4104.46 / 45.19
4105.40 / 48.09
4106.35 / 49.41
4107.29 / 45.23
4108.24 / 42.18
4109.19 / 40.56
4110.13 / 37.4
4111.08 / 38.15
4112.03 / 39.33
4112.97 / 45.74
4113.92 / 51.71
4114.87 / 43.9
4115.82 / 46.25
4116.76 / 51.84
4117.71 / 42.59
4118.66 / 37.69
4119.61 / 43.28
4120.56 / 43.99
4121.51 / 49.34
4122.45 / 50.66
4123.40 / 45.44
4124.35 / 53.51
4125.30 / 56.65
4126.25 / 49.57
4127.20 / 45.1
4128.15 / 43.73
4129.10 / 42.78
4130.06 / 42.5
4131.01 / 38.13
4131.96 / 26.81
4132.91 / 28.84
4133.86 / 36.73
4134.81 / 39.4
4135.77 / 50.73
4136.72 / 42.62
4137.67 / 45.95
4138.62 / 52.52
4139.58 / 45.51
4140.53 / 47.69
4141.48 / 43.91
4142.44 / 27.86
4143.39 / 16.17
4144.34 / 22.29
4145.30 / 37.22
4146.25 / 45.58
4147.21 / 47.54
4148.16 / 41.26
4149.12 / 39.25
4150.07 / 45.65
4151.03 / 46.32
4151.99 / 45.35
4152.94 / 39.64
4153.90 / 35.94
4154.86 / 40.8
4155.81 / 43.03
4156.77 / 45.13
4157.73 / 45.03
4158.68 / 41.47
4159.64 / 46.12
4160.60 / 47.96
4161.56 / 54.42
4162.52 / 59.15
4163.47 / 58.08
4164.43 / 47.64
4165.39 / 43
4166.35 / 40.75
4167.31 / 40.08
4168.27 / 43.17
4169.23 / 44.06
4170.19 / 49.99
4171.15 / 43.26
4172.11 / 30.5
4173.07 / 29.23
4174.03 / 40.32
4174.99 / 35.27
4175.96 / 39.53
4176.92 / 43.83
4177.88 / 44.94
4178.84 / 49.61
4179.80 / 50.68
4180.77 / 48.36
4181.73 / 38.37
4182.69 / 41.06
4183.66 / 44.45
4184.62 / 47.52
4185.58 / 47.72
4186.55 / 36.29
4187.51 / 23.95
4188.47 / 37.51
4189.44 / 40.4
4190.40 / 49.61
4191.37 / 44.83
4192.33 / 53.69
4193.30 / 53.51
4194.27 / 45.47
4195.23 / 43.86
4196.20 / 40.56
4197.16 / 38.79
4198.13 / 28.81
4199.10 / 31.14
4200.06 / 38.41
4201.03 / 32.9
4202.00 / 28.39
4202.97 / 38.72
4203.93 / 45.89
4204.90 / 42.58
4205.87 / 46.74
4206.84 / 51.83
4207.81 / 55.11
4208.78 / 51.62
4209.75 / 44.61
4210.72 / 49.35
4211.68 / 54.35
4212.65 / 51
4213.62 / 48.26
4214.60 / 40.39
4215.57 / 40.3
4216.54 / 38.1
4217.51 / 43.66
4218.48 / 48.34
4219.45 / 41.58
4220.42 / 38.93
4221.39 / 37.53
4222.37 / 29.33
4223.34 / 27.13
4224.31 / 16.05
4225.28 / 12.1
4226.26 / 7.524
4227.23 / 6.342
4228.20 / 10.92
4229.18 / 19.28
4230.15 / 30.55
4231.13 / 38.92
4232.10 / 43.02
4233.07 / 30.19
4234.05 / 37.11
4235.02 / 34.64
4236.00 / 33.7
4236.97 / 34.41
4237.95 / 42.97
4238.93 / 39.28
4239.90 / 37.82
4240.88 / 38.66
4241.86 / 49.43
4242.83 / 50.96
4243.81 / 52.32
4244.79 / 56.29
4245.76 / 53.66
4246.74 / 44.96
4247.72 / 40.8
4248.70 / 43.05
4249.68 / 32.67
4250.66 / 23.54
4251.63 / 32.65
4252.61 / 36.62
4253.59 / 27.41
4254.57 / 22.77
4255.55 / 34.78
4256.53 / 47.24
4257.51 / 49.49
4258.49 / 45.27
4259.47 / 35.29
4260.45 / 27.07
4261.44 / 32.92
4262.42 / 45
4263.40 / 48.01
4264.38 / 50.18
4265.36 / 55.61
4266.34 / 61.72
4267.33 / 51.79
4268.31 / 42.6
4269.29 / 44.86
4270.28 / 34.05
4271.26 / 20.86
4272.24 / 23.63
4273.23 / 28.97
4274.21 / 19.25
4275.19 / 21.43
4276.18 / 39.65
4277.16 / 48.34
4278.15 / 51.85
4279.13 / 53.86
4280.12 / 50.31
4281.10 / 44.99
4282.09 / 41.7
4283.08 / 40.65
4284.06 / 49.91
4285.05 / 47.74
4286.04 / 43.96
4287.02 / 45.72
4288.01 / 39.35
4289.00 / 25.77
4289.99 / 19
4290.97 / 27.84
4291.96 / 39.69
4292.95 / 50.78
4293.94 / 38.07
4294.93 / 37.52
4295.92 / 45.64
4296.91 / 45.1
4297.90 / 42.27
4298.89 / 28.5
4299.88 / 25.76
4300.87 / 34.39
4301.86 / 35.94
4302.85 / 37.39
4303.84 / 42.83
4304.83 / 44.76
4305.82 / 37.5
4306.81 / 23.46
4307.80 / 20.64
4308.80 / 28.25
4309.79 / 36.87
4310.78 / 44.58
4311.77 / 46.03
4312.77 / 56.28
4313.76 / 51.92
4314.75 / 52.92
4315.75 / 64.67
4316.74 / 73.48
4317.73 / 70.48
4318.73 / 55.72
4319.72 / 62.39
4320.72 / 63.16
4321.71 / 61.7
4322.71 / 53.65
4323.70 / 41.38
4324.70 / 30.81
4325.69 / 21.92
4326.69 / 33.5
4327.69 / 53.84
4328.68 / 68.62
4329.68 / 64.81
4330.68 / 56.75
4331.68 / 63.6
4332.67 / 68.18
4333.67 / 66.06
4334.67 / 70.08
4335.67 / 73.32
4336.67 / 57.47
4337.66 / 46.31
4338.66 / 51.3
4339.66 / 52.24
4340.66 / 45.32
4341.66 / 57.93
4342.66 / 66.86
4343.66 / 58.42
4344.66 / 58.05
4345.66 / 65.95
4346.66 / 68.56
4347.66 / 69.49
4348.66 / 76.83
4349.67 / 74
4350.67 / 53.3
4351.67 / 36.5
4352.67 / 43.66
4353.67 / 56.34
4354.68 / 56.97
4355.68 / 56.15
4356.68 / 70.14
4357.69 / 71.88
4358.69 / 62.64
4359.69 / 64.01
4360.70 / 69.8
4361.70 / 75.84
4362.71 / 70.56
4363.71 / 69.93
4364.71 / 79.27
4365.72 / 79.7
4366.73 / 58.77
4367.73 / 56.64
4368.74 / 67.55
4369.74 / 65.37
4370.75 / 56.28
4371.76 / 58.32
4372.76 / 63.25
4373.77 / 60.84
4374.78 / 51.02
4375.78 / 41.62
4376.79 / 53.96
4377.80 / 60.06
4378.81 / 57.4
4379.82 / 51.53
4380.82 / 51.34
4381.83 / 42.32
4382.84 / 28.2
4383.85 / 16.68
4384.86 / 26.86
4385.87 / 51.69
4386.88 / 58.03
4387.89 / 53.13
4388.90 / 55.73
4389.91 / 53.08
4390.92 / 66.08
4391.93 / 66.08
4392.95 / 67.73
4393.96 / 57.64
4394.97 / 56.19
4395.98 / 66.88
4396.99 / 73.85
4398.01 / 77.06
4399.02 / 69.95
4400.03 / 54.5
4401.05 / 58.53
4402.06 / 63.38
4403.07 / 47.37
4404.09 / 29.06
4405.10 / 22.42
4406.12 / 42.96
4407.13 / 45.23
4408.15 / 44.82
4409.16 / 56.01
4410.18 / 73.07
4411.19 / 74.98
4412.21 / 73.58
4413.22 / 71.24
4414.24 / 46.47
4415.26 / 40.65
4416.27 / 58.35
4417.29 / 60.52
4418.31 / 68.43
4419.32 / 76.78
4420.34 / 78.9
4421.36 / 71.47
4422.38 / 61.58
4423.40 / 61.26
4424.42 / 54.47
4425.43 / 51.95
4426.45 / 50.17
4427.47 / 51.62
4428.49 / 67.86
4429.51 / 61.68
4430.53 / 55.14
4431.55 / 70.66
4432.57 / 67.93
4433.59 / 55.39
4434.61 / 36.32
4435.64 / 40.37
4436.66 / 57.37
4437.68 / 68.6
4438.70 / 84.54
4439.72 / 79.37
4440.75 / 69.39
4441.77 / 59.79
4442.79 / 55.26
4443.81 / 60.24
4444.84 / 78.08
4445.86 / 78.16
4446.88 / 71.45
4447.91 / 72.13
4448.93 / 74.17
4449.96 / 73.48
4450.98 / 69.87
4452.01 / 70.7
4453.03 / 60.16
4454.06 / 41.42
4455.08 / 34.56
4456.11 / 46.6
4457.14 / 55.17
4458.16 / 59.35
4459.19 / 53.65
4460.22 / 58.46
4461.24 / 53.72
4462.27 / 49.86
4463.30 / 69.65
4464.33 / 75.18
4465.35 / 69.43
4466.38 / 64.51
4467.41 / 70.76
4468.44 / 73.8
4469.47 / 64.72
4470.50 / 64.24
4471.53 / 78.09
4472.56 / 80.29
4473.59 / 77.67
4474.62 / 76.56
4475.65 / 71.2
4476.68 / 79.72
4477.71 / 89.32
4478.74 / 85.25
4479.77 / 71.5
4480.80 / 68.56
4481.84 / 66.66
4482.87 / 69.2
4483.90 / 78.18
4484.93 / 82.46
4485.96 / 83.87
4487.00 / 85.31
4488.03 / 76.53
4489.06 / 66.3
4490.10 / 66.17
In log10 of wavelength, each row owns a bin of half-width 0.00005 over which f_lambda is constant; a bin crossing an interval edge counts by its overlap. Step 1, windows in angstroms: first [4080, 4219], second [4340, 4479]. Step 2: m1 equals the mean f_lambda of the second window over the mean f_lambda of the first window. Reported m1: 1.4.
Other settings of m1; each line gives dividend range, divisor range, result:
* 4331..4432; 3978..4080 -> 1.66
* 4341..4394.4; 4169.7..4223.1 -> 1.39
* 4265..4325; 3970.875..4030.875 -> 1.26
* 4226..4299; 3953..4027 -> 1.34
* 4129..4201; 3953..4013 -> 1.62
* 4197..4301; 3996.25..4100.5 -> 1.00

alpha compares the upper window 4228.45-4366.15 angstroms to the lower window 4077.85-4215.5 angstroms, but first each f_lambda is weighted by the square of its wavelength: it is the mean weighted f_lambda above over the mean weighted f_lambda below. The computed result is 1.17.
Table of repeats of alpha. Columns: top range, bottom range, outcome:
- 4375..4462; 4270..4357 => 1.27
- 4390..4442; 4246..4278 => 1.69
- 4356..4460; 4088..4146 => 1.58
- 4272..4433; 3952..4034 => 2.21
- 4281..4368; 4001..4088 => 1.58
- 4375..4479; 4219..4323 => 1.64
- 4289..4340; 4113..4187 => 1.18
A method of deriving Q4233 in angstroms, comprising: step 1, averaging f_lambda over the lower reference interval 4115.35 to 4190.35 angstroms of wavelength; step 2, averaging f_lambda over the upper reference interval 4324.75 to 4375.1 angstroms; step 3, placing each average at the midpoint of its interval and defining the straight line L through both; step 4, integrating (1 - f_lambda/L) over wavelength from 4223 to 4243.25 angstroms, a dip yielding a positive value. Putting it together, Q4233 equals 8.0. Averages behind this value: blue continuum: 42.8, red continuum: 60.7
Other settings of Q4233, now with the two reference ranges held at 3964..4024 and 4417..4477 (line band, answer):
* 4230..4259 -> 5.6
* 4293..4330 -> 6.1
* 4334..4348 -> -0.9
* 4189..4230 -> 7.2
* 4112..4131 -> -3.0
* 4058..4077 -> 0.9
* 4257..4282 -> 4.9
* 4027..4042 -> -1.1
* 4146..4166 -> -1.4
